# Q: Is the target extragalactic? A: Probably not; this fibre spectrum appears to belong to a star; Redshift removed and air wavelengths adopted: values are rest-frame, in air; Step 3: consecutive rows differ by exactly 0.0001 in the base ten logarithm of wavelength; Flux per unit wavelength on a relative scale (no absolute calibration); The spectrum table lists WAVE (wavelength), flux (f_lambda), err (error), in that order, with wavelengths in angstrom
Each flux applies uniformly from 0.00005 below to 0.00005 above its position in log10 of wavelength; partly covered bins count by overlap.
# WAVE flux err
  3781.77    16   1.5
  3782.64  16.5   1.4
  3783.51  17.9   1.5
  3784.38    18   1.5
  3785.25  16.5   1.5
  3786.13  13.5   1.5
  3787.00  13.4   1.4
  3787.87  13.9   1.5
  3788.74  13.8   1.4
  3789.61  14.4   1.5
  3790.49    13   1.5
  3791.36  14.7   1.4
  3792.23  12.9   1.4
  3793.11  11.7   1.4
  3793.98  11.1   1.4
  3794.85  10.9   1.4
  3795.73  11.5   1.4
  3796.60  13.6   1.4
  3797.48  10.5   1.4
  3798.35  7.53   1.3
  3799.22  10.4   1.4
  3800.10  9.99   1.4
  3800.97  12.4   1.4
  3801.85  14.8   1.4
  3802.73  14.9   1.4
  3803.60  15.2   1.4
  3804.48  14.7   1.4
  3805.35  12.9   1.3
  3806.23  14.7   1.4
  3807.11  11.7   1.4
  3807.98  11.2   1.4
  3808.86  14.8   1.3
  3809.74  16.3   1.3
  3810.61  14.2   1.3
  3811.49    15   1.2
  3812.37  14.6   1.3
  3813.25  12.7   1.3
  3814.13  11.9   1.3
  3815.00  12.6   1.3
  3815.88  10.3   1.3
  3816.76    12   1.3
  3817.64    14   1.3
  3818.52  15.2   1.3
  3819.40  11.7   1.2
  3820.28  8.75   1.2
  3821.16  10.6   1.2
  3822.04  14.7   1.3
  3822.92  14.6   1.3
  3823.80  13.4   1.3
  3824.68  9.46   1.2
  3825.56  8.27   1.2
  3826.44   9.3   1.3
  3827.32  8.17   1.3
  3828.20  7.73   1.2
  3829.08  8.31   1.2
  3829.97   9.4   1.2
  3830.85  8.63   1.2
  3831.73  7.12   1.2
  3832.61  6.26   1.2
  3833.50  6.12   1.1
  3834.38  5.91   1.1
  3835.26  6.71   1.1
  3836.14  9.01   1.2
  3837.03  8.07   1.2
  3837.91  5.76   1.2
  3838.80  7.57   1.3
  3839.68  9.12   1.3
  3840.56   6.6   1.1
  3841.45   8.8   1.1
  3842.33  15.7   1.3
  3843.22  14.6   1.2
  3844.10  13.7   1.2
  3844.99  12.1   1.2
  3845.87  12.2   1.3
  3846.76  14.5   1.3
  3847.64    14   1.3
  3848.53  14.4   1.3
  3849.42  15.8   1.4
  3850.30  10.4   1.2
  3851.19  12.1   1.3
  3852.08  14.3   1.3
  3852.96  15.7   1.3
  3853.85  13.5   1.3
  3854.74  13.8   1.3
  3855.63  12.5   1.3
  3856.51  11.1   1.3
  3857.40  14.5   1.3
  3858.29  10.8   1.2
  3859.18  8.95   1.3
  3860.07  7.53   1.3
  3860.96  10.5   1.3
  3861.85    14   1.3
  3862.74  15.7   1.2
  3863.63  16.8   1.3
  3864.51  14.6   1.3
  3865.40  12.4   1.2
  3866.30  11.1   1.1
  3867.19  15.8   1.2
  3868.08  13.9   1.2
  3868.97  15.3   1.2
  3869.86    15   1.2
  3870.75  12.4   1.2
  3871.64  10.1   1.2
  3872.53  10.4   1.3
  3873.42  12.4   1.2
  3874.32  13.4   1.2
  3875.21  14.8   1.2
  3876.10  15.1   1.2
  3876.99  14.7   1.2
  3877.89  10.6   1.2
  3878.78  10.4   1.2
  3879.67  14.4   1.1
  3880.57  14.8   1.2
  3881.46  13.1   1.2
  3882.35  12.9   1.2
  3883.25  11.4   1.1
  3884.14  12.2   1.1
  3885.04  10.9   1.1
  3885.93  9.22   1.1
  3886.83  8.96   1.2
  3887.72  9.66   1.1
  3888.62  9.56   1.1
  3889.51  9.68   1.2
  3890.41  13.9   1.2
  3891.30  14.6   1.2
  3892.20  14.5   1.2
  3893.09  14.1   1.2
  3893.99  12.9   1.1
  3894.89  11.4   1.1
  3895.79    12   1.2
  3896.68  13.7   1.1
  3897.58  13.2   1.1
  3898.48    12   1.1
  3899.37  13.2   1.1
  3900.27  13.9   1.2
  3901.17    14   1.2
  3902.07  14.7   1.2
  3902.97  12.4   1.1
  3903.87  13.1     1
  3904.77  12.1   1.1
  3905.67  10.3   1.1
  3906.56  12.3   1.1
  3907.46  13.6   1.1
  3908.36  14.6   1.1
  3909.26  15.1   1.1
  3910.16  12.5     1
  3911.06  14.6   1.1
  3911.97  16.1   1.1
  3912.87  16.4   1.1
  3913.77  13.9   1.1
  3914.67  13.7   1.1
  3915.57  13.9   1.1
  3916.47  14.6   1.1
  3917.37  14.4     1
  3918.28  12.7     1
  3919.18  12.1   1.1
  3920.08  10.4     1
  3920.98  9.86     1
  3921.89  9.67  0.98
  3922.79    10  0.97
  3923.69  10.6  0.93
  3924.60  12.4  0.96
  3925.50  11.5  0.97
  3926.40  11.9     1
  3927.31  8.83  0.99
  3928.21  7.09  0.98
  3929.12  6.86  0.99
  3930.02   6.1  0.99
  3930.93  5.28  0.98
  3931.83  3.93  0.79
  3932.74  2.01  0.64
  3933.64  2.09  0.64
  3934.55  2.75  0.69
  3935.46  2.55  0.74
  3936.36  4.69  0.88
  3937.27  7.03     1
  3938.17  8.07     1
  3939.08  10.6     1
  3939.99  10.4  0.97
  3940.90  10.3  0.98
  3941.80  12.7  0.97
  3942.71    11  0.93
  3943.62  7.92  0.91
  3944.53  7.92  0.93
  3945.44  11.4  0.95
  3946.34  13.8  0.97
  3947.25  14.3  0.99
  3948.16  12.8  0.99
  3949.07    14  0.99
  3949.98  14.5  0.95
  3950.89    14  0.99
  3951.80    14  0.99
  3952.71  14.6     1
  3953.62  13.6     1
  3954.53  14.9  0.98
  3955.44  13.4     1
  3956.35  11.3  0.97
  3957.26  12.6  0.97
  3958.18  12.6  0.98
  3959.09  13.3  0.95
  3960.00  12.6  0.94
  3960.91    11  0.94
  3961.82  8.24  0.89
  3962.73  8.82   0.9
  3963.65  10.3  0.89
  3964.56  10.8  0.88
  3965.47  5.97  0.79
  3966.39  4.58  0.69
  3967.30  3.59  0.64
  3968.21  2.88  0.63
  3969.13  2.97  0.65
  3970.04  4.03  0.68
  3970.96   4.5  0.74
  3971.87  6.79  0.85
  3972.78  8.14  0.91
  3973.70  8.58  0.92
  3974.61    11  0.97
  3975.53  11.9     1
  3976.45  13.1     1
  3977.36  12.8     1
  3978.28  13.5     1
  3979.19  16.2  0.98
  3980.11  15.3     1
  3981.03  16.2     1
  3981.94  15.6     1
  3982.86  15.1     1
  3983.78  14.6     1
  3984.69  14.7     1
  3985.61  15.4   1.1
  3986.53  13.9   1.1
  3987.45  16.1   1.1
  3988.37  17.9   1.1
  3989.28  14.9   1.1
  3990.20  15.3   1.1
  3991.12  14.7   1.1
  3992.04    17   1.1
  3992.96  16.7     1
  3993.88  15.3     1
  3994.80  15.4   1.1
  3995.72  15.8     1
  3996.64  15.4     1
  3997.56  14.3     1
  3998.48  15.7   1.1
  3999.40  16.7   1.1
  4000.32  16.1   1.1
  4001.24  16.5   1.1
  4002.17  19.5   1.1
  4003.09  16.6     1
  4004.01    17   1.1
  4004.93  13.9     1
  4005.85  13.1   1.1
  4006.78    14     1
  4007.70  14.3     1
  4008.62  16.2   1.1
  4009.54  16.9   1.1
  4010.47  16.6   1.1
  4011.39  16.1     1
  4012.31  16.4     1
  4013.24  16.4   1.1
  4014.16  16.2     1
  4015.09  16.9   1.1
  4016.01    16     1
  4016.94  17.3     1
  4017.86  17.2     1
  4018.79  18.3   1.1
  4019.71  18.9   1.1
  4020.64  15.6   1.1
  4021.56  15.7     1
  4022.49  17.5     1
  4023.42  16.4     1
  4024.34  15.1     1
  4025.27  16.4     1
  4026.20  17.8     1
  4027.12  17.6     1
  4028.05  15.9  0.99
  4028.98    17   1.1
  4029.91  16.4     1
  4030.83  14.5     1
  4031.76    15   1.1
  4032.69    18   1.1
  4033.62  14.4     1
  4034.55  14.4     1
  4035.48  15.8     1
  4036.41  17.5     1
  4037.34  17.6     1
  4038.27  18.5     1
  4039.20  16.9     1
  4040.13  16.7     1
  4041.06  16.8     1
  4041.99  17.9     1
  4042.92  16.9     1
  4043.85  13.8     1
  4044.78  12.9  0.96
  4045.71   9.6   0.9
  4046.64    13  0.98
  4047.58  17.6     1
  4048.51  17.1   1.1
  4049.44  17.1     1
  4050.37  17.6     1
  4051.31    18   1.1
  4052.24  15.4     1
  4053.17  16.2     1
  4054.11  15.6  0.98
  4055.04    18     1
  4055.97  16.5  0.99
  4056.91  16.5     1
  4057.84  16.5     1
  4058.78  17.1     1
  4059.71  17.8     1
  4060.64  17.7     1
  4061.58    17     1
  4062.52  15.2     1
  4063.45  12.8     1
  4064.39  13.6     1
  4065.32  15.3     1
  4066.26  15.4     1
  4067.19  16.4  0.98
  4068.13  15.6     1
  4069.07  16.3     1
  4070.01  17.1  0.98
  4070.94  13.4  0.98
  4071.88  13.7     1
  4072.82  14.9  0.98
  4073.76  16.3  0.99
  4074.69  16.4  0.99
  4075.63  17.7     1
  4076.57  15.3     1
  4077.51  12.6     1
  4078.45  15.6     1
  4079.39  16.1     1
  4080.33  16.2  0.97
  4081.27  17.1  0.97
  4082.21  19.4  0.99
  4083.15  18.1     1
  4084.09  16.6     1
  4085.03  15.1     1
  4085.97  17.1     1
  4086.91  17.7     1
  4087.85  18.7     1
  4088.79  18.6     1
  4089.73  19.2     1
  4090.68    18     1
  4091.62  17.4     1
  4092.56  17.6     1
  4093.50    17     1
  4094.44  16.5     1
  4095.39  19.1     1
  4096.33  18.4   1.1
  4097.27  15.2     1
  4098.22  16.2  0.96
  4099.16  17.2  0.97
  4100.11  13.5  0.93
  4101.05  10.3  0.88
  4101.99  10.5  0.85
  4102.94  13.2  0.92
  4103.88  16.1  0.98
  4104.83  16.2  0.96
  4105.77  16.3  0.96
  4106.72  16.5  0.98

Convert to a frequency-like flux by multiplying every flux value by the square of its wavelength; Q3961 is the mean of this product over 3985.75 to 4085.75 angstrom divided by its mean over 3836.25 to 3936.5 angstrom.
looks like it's 1.47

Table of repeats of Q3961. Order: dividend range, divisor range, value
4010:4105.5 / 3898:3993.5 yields 1.51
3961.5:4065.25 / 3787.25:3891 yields 1.35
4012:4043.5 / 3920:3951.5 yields 1.91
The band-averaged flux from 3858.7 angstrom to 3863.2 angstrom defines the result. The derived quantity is 11.3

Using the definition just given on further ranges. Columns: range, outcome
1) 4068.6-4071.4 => 15.6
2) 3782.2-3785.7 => 17.2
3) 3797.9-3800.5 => 9.32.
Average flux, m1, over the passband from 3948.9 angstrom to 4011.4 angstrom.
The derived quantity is 13.1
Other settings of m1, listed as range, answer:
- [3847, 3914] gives 12.9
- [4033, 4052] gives 16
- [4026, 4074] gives 16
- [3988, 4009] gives 15.7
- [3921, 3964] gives 10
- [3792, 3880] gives 11.9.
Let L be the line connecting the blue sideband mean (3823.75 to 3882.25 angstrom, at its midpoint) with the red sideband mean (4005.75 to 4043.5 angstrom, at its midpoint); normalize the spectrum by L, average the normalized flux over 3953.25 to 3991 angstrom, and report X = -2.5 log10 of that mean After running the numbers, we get 0.29 mag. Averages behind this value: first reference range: 11.6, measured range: 11.5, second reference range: 16.4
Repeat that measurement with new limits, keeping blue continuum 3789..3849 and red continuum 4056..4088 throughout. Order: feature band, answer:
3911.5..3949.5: 0.329 mag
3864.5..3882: -0.062 mag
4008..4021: -0.117 mag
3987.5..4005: -0.097 mag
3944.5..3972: 0.321 mag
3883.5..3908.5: 0.046 mag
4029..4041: -0.063 mag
